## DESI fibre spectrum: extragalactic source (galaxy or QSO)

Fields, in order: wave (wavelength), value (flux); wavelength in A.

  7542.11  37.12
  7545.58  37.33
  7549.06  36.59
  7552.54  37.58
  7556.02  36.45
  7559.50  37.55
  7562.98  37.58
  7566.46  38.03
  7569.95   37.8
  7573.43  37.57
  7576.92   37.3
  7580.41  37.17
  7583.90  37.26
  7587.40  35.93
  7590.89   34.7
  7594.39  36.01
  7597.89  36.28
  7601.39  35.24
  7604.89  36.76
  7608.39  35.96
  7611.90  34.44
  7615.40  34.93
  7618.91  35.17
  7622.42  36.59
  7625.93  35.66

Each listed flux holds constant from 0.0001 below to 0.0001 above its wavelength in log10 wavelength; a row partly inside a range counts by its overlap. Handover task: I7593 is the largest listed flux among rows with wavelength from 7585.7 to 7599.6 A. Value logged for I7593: 36.28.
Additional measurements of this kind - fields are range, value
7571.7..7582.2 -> 37.57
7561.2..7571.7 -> 38.03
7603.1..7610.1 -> 36.76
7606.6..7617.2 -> 35.96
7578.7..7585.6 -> 37.26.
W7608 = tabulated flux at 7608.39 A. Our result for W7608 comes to 35.96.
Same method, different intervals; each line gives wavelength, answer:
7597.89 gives 36.28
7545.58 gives 37.33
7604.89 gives 36.76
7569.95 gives 37.8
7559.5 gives 37.55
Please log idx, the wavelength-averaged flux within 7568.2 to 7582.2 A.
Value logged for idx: 37.5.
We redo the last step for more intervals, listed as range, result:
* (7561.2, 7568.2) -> 37.8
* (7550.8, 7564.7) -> 37.3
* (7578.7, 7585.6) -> 37.2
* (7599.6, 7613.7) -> 35.6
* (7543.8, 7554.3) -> 37.2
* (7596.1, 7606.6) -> 36.1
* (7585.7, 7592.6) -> 35.3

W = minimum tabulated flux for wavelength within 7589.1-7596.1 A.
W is 34.7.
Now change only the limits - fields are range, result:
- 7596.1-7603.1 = 35.24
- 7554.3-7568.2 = 36.45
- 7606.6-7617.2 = 34.44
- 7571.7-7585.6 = 37.17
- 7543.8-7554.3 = 36.59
